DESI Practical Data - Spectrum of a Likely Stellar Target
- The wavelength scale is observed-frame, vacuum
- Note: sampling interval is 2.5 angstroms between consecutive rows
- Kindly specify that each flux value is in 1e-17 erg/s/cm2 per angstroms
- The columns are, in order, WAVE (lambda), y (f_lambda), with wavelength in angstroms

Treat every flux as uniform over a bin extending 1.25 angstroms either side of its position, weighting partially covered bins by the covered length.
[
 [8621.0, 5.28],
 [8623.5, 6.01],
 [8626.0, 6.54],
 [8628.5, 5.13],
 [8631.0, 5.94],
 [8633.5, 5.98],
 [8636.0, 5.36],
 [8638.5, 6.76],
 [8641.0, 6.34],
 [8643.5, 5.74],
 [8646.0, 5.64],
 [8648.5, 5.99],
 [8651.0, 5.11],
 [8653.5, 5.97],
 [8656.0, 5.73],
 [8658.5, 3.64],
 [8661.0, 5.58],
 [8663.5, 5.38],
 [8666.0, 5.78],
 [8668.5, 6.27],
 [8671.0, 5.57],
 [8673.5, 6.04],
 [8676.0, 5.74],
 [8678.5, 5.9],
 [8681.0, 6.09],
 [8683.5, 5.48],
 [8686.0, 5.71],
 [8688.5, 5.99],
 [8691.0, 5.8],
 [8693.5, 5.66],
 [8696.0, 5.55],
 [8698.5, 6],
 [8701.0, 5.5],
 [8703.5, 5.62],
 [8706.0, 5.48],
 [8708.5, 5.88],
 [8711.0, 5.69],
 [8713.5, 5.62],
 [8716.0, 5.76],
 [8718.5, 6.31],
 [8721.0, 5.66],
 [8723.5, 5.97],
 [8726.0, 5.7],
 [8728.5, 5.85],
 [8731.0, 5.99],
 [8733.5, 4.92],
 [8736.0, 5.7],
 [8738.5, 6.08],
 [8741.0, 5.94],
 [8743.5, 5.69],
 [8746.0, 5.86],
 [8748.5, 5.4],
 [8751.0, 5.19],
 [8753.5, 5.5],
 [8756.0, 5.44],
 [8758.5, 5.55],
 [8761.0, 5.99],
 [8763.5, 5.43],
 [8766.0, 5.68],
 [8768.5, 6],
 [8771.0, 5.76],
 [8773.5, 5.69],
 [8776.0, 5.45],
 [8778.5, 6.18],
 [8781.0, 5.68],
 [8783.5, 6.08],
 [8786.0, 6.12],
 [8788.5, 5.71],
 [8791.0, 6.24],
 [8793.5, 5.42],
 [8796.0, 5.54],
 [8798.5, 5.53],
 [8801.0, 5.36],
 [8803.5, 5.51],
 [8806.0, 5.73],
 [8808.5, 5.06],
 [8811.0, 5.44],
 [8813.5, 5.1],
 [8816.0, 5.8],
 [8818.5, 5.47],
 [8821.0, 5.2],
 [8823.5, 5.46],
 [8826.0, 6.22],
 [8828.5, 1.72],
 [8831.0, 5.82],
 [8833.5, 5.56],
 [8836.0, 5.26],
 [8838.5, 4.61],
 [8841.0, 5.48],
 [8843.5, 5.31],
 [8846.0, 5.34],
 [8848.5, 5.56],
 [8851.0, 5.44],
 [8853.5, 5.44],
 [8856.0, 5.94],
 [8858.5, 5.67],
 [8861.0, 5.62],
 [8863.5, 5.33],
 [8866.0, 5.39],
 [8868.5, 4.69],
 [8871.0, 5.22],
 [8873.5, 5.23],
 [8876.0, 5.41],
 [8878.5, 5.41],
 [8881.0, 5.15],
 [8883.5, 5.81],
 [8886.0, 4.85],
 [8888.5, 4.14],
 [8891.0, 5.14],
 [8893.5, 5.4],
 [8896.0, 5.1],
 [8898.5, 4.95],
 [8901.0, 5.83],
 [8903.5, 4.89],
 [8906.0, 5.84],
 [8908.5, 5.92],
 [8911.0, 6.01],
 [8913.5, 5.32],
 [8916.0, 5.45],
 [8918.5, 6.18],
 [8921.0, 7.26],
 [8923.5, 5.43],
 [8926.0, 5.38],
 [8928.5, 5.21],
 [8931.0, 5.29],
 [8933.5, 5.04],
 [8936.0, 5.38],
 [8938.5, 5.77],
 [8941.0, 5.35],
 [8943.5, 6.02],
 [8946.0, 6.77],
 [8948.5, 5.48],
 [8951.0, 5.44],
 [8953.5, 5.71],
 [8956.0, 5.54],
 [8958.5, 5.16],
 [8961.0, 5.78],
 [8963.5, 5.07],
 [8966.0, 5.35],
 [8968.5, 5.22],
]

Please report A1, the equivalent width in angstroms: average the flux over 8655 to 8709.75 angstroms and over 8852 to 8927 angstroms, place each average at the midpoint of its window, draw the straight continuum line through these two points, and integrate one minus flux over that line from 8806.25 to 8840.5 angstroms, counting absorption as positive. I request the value 2.2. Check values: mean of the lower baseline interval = 5.65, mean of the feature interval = 5.16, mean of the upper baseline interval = 5.45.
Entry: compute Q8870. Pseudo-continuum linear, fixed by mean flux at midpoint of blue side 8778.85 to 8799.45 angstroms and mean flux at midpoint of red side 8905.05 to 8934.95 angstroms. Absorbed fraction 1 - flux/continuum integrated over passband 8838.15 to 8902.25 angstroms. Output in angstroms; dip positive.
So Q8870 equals 4.9 angstroms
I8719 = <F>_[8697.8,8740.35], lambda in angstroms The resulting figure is 5.75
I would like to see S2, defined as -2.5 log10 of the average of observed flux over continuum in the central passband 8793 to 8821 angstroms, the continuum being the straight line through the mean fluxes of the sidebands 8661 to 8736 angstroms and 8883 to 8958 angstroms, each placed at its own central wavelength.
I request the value 0.04 mag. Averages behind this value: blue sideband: 5.75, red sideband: 5.52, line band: 5.44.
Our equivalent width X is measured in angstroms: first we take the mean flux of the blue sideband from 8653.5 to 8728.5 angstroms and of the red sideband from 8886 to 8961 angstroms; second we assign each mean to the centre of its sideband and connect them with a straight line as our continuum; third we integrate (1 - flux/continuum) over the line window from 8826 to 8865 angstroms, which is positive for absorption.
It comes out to 2.39 angstroms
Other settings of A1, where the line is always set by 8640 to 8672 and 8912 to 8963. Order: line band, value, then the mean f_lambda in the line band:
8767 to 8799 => -1.1 angstroms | 5.81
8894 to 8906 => 0.8 angstroms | 5.27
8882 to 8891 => 1.1 angstroms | 4.97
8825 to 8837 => 1.6 angstroms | 4.88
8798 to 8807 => 0.1 angstroms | 5.53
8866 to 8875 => 0.8 angstroms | 5.1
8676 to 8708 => -0.8 angstroms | 5.74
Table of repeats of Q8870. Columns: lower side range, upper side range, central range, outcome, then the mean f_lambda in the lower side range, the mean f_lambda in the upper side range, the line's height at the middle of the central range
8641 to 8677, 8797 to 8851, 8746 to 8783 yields -1.81 angstroms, 5.61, 5.27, 5.39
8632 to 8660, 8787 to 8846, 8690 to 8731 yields -1.66 angstroms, 5.66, 5.33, 5.54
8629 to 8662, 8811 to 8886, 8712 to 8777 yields -2.55 angstroms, 5.66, 5.29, 5.48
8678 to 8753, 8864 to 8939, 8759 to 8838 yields 0.97 angstroms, 5.73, 5.4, 5.58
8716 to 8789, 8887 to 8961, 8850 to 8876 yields 0.98 angstroms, 5.74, 5.53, 5.61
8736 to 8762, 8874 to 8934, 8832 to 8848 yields 0.71 angstroms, 5.66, 5.44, 5.53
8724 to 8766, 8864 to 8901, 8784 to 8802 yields -0.81 angstroms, 5.65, 5.16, 5.48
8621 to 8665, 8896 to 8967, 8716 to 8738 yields -0.45 angstroms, 5.69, 5.59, 5.66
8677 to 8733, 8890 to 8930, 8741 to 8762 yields 0.49 angstroms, 5.77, 5.58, 5.73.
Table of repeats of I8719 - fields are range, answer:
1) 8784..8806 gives 5.7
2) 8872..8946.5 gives 5.48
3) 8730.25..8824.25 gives 5.63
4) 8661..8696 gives 5.78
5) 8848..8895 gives 5.3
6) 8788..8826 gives 5.52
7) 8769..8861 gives 5.48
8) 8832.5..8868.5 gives 5.4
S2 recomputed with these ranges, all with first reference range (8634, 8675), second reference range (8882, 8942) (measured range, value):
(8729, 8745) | -0.02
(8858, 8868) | 0.01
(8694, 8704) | 0.00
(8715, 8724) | -0.06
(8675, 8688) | -0.03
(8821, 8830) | 0.20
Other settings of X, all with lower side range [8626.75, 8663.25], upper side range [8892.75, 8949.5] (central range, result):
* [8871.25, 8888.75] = 1.3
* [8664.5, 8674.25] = -0.4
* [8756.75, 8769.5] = -0.2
